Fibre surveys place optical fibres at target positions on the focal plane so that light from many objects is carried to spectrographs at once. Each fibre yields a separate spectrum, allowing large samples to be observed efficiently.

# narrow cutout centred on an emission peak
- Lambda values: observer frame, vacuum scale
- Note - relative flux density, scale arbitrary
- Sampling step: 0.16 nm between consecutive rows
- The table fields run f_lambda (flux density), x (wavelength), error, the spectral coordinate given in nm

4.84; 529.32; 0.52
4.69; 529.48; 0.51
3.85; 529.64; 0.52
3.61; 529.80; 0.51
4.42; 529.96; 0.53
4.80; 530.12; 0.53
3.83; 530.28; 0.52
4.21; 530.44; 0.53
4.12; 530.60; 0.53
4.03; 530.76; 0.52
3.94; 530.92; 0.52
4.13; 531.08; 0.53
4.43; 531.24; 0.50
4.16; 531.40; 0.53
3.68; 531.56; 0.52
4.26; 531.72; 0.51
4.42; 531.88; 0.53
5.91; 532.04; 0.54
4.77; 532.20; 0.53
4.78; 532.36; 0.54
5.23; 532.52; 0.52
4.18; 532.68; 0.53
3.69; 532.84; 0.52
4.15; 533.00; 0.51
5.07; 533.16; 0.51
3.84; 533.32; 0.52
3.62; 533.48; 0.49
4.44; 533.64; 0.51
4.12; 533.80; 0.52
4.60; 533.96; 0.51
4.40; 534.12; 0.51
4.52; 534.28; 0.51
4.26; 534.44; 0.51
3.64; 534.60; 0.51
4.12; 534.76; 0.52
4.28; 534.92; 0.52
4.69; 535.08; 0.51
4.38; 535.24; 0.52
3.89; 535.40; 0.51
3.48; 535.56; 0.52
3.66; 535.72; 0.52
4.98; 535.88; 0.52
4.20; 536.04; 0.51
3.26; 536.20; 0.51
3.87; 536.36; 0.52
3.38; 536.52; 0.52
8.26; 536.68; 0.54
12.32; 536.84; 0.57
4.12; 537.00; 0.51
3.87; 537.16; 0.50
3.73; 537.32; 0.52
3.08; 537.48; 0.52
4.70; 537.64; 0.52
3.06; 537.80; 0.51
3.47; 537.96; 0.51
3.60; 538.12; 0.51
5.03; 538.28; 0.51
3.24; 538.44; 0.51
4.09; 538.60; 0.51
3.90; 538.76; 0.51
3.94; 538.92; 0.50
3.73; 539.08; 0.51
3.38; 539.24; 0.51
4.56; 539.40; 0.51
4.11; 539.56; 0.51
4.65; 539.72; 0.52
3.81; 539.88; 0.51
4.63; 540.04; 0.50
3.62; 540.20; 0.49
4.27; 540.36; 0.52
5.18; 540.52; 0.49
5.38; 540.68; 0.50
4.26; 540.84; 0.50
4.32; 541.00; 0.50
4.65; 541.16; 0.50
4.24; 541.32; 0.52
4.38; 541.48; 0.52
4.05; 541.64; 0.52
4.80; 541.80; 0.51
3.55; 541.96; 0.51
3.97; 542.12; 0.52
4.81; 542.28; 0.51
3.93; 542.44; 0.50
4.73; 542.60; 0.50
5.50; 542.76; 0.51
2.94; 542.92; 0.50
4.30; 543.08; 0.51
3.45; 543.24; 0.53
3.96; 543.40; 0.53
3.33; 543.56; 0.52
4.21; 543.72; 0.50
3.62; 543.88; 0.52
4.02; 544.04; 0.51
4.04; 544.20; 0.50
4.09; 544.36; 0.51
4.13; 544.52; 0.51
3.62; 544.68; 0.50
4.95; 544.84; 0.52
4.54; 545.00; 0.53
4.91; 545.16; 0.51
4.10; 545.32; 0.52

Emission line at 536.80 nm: H-beta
